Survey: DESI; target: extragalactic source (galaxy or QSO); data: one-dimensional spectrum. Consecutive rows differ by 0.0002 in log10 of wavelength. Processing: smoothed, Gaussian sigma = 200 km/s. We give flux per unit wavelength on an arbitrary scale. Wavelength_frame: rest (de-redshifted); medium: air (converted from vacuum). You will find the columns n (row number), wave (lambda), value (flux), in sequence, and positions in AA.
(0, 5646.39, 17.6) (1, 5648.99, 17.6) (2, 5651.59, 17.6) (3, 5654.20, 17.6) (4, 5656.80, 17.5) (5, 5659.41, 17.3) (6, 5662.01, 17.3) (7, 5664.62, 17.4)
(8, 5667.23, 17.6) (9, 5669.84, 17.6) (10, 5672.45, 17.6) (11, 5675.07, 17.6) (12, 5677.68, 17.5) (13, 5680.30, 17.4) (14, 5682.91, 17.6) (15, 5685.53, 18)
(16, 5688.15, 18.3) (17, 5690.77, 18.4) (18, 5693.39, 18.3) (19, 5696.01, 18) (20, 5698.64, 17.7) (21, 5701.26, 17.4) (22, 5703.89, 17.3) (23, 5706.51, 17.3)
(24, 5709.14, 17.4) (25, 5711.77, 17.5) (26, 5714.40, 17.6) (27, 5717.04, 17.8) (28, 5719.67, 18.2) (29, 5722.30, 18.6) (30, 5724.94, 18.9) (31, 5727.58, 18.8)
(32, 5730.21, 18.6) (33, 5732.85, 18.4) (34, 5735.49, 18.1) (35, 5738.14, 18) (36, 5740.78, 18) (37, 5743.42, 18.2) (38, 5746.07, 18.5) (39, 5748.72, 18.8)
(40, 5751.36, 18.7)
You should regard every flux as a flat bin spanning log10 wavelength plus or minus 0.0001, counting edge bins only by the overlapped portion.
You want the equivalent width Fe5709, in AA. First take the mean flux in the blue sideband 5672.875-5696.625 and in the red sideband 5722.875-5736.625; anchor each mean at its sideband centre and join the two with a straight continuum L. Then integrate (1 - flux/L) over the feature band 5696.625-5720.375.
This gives 0.9 AA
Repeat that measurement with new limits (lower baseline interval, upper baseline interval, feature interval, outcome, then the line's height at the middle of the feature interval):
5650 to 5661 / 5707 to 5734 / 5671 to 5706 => 0.1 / 17.8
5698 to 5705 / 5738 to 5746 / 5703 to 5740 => -0.5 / 17.8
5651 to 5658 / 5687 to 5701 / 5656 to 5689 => 0.4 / 17.8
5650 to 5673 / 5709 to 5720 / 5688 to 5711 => -0.2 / 17.6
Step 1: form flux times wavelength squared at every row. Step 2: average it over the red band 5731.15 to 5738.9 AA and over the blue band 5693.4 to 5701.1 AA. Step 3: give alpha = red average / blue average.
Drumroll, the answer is 1.0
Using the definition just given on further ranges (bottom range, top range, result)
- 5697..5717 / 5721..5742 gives 1.06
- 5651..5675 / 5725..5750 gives 1.08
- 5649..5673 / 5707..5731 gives 1.06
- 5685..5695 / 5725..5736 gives 1.03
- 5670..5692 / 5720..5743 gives 1.05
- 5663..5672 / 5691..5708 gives 1.02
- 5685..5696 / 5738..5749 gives 1.02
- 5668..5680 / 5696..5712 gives 1.01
